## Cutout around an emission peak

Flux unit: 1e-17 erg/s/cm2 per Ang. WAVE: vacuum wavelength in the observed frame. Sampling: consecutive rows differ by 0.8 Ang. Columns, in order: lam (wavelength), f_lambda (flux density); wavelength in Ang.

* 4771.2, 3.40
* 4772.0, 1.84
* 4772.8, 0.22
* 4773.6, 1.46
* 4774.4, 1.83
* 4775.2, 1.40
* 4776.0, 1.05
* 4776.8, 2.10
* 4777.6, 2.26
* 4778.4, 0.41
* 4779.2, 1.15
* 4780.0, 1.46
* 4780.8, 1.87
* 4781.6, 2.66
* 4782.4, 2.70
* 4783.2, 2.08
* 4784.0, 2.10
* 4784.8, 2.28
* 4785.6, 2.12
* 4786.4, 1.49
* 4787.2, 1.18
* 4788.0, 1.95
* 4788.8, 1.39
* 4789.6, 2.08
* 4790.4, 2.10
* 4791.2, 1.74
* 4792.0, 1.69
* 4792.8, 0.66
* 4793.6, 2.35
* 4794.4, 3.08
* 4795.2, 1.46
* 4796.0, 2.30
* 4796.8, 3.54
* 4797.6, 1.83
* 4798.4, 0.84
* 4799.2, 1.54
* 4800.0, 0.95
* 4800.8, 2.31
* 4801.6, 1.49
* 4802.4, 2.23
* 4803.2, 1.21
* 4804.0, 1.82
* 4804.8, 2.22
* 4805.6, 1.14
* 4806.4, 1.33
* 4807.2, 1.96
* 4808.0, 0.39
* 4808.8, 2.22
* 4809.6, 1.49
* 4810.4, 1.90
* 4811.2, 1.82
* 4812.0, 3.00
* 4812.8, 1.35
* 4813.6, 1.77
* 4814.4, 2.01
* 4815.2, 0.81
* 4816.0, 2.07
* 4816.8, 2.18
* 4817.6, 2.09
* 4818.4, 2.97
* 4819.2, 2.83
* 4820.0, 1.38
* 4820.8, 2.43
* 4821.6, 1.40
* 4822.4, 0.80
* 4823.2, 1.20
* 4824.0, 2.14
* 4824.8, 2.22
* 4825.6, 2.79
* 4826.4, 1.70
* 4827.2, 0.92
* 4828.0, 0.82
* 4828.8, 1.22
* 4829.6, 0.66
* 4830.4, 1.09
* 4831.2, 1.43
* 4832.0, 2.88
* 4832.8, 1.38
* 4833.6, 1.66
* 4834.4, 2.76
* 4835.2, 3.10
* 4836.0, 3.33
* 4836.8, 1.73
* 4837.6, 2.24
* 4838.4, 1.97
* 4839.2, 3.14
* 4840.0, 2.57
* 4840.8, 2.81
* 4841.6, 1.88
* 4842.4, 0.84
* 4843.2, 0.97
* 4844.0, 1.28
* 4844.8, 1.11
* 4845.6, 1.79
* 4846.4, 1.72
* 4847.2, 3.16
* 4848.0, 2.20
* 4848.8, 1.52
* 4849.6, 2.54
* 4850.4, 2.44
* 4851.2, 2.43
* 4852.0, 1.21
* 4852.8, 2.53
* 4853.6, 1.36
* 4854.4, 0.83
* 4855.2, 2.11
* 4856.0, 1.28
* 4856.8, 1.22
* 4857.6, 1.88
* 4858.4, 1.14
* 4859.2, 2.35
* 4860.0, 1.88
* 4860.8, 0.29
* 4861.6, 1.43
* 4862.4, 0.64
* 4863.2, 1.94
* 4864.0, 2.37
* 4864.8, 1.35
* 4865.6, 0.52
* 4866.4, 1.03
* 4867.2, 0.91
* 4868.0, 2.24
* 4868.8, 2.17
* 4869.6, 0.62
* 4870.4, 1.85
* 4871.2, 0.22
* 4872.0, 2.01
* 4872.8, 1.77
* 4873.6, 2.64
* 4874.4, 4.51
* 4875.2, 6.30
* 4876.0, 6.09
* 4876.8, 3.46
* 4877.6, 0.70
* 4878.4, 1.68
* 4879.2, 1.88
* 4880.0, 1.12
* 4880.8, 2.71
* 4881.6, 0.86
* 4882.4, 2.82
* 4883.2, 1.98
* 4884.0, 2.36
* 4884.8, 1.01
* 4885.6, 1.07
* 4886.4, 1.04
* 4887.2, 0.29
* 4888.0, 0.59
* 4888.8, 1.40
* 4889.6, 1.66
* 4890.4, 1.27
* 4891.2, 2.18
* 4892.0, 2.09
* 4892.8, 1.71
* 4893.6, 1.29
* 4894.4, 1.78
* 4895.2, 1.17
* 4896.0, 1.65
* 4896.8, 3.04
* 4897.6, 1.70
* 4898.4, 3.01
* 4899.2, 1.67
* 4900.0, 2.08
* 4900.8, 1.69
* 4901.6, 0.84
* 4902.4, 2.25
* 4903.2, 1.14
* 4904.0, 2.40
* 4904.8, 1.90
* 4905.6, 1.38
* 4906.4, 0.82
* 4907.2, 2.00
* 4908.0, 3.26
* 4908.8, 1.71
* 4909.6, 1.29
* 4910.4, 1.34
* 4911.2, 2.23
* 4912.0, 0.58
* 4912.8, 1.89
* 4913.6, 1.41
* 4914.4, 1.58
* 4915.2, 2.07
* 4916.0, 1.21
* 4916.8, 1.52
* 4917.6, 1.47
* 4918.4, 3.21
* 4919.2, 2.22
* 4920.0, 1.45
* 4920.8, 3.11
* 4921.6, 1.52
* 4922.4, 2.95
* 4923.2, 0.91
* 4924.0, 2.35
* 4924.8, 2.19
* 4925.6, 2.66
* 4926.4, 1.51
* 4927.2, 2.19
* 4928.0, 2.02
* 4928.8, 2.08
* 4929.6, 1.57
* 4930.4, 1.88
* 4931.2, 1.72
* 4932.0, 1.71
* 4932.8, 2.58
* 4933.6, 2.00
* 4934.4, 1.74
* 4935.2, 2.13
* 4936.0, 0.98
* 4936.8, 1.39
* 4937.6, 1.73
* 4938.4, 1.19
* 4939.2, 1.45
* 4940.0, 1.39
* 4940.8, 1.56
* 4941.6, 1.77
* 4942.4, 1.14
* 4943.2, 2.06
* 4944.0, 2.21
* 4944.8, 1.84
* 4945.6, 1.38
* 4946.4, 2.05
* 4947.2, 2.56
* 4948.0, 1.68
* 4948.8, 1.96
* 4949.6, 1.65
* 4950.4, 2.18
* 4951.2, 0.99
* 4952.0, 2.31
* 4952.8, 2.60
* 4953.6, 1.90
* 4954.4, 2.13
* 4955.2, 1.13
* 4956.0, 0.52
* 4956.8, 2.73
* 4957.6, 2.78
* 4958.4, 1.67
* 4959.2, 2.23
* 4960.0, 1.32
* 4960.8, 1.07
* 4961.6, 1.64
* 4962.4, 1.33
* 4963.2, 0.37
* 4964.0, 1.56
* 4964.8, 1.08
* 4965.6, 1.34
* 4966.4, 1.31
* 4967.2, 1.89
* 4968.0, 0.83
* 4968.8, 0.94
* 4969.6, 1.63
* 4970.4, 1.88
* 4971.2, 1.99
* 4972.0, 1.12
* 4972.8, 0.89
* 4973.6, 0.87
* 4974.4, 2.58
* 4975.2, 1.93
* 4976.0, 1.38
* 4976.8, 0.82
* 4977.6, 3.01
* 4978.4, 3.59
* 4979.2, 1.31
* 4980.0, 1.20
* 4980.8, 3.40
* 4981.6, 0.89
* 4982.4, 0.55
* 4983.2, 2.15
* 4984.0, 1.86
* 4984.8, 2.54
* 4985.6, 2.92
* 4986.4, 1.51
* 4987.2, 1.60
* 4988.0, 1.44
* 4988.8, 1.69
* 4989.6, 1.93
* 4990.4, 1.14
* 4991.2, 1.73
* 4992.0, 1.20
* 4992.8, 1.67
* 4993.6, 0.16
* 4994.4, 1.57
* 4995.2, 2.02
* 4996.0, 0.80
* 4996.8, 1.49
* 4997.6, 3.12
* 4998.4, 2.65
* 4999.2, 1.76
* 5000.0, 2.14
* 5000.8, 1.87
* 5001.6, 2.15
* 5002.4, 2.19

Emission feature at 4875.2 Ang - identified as H-gamma 4340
